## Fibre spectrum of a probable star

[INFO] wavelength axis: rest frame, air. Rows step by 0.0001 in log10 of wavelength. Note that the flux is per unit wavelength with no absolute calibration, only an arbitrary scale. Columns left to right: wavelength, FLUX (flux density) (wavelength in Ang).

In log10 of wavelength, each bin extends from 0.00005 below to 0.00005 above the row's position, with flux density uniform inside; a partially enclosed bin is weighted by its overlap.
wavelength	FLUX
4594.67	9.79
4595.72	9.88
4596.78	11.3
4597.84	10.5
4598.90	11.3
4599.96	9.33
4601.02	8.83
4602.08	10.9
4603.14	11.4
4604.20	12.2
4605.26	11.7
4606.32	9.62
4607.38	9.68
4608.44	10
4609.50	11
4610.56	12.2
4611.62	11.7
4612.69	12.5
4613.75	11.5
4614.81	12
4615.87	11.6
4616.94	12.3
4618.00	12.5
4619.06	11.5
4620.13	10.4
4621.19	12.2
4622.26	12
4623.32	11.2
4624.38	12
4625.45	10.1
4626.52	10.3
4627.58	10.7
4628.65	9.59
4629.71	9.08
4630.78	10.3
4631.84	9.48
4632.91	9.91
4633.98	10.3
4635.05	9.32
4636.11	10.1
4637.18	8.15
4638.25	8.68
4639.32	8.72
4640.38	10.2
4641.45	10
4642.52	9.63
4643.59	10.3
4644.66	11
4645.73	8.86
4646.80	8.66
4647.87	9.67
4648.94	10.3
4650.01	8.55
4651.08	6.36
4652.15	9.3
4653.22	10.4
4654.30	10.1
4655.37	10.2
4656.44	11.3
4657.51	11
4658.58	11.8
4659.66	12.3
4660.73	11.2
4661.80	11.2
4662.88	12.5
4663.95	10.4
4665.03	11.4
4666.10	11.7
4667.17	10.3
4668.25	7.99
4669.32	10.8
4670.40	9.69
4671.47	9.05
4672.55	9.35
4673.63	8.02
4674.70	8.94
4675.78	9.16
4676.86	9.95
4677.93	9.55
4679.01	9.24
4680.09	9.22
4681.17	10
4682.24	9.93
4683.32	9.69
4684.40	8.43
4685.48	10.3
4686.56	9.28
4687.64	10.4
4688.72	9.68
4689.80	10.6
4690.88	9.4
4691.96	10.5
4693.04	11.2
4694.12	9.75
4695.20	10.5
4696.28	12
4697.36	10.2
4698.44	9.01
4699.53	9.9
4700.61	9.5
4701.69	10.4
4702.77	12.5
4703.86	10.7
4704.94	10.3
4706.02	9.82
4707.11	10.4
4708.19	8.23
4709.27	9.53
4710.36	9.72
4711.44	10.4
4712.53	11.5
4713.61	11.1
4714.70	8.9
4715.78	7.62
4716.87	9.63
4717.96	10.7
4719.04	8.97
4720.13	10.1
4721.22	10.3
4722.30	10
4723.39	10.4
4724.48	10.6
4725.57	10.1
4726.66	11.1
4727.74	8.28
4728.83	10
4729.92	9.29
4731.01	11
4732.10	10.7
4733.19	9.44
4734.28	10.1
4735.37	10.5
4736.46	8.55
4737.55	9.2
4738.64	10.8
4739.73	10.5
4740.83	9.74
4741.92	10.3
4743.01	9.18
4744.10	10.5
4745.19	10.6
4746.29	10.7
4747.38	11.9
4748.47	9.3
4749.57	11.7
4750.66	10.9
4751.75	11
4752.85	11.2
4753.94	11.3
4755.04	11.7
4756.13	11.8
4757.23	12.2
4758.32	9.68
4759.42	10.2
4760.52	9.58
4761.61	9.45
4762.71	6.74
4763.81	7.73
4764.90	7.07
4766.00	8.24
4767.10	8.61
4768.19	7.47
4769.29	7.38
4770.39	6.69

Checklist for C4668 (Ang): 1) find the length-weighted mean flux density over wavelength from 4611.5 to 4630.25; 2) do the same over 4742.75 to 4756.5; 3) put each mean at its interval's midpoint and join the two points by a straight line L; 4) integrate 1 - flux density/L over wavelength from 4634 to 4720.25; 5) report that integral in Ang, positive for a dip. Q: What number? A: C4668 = 9.2 Ang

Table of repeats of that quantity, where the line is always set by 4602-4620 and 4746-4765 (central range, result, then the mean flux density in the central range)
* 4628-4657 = 4.14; 9.58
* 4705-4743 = 2.24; 9.92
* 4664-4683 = 2.18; 9.68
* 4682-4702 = 1.41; 10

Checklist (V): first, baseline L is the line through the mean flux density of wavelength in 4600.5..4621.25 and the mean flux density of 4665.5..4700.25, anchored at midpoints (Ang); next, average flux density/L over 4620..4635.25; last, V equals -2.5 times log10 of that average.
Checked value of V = 0.05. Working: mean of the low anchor 11.3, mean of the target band 10.5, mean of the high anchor 9.81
